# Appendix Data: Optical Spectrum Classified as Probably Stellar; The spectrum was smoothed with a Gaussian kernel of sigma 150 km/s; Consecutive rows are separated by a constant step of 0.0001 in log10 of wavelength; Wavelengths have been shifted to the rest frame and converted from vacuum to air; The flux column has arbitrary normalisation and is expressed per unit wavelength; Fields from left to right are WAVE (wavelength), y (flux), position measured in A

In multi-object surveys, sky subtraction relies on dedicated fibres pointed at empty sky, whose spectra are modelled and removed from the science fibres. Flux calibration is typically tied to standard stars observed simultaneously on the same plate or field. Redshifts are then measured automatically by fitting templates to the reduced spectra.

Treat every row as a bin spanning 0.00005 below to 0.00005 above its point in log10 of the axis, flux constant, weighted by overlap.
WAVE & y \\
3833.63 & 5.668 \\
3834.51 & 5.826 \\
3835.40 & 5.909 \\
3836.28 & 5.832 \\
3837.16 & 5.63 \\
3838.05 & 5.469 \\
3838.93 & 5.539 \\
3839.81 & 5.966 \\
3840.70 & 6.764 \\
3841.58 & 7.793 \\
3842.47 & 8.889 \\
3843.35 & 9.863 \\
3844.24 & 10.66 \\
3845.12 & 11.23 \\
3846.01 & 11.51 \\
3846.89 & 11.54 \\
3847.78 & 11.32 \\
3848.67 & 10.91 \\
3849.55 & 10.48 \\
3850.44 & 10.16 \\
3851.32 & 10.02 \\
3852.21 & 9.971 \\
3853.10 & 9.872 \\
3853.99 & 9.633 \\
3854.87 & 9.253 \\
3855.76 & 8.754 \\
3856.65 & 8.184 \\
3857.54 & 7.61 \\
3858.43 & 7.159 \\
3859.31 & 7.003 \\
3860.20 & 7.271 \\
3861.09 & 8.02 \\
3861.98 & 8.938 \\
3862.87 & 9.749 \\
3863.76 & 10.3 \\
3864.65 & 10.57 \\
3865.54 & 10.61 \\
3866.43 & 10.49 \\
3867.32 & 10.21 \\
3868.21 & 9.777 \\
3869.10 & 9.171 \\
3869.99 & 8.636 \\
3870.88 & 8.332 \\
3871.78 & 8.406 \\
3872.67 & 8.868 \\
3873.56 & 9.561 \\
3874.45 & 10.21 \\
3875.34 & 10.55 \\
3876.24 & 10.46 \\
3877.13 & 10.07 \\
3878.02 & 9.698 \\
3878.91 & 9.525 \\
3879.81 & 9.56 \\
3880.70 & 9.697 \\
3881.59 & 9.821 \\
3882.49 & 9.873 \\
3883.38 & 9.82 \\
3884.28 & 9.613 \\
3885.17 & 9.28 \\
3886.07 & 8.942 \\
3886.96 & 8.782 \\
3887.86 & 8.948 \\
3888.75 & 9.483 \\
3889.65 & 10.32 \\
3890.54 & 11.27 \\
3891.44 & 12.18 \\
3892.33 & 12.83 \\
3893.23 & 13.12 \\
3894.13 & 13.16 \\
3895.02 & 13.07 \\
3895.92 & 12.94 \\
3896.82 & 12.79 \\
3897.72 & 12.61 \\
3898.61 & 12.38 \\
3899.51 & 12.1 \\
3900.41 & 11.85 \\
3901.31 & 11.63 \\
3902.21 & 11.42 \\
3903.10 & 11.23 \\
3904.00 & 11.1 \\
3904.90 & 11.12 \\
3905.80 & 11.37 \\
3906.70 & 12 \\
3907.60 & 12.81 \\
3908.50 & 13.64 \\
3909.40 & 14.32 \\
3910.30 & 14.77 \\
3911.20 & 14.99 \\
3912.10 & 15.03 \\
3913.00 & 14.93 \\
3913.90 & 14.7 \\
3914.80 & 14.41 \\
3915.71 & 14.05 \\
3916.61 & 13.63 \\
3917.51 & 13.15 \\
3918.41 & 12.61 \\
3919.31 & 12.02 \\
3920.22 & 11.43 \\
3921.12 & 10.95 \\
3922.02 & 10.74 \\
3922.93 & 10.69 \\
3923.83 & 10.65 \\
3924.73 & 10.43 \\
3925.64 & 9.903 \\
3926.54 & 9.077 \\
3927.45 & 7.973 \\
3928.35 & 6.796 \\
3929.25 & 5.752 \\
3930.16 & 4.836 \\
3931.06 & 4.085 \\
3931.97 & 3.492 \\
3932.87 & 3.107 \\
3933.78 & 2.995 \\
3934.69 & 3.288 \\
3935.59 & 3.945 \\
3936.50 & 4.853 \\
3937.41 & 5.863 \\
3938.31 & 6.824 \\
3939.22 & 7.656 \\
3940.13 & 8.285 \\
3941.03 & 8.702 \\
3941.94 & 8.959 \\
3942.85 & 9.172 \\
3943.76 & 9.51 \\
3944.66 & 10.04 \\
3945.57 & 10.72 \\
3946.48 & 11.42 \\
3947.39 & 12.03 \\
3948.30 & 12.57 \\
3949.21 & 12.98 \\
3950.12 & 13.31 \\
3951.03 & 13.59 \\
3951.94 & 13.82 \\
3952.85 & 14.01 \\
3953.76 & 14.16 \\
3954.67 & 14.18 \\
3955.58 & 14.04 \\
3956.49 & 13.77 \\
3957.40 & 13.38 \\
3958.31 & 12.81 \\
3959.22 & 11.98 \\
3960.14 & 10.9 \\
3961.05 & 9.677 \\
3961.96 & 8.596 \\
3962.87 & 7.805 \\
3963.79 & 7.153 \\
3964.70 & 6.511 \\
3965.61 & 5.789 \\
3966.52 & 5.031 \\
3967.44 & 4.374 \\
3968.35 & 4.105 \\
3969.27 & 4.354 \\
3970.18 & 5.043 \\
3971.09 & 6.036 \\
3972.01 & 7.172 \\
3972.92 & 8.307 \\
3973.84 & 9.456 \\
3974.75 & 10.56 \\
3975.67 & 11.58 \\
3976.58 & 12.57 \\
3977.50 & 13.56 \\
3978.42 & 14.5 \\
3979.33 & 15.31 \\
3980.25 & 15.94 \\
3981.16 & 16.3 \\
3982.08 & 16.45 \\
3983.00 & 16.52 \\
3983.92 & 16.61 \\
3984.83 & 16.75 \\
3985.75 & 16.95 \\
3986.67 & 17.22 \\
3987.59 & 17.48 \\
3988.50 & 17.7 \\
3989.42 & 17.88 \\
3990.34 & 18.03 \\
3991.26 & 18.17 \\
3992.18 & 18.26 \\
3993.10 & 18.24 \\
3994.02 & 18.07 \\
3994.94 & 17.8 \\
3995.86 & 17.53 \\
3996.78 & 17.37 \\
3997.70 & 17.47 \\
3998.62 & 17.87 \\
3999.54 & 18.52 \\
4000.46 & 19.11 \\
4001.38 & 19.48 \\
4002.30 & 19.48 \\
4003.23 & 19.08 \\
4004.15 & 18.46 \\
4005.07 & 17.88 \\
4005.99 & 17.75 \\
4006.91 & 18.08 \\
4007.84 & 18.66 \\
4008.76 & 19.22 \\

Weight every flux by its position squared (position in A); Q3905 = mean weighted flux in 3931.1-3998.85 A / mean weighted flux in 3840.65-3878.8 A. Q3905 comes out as 1.28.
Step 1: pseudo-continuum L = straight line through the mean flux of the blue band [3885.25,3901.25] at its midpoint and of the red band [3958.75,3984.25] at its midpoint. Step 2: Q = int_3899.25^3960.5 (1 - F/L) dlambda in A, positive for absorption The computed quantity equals 0.71 A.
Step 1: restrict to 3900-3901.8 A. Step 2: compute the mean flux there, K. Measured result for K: 11.7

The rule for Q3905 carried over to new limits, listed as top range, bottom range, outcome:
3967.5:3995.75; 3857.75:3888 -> 1.57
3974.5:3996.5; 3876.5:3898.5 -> 1.59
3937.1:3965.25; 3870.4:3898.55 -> 1.07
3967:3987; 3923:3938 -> 1.95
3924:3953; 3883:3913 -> 0.72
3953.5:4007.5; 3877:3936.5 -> 1.37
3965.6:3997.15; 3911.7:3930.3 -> 1.24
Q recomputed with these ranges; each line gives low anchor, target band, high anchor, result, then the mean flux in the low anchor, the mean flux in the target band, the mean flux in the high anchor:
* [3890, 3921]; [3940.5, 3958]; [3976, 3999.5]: 3.35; 12.8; 12.1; 16.8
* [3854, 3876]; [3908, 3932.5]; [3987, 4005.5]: 3.29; 9.09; 11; 18.2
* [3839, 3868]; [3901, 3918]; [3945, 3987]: -4.50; 9.35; 13.2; 11.5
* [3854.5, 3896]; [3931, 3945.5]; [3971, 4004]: 7.45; 9.76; 6.48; 16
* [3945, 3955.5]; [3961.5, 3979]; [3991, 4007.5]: 8.23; 13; 8.08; 18.3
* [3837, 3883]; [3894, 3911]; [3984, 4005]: -0.63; 9.25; 12.5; 18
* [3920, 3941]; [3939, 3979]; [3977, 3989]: 5.09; 7.1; 10.1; 16.2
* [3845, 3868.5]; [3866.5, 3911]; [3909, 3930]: -0.66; 9.63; 10.9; 11.8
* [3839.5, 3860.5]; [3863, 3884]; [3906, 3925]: 1.65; 9.28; 9.75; 13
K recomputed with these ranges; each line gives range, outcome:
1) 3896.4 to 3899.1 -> 12.6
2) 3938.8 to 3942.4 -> 8.41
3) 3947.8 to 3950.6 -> 12.9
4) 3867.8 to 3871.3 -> 8.98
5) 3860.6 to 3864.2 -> 9.22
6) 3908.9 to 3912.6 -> 14.8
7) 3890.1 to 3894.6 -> 12.5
